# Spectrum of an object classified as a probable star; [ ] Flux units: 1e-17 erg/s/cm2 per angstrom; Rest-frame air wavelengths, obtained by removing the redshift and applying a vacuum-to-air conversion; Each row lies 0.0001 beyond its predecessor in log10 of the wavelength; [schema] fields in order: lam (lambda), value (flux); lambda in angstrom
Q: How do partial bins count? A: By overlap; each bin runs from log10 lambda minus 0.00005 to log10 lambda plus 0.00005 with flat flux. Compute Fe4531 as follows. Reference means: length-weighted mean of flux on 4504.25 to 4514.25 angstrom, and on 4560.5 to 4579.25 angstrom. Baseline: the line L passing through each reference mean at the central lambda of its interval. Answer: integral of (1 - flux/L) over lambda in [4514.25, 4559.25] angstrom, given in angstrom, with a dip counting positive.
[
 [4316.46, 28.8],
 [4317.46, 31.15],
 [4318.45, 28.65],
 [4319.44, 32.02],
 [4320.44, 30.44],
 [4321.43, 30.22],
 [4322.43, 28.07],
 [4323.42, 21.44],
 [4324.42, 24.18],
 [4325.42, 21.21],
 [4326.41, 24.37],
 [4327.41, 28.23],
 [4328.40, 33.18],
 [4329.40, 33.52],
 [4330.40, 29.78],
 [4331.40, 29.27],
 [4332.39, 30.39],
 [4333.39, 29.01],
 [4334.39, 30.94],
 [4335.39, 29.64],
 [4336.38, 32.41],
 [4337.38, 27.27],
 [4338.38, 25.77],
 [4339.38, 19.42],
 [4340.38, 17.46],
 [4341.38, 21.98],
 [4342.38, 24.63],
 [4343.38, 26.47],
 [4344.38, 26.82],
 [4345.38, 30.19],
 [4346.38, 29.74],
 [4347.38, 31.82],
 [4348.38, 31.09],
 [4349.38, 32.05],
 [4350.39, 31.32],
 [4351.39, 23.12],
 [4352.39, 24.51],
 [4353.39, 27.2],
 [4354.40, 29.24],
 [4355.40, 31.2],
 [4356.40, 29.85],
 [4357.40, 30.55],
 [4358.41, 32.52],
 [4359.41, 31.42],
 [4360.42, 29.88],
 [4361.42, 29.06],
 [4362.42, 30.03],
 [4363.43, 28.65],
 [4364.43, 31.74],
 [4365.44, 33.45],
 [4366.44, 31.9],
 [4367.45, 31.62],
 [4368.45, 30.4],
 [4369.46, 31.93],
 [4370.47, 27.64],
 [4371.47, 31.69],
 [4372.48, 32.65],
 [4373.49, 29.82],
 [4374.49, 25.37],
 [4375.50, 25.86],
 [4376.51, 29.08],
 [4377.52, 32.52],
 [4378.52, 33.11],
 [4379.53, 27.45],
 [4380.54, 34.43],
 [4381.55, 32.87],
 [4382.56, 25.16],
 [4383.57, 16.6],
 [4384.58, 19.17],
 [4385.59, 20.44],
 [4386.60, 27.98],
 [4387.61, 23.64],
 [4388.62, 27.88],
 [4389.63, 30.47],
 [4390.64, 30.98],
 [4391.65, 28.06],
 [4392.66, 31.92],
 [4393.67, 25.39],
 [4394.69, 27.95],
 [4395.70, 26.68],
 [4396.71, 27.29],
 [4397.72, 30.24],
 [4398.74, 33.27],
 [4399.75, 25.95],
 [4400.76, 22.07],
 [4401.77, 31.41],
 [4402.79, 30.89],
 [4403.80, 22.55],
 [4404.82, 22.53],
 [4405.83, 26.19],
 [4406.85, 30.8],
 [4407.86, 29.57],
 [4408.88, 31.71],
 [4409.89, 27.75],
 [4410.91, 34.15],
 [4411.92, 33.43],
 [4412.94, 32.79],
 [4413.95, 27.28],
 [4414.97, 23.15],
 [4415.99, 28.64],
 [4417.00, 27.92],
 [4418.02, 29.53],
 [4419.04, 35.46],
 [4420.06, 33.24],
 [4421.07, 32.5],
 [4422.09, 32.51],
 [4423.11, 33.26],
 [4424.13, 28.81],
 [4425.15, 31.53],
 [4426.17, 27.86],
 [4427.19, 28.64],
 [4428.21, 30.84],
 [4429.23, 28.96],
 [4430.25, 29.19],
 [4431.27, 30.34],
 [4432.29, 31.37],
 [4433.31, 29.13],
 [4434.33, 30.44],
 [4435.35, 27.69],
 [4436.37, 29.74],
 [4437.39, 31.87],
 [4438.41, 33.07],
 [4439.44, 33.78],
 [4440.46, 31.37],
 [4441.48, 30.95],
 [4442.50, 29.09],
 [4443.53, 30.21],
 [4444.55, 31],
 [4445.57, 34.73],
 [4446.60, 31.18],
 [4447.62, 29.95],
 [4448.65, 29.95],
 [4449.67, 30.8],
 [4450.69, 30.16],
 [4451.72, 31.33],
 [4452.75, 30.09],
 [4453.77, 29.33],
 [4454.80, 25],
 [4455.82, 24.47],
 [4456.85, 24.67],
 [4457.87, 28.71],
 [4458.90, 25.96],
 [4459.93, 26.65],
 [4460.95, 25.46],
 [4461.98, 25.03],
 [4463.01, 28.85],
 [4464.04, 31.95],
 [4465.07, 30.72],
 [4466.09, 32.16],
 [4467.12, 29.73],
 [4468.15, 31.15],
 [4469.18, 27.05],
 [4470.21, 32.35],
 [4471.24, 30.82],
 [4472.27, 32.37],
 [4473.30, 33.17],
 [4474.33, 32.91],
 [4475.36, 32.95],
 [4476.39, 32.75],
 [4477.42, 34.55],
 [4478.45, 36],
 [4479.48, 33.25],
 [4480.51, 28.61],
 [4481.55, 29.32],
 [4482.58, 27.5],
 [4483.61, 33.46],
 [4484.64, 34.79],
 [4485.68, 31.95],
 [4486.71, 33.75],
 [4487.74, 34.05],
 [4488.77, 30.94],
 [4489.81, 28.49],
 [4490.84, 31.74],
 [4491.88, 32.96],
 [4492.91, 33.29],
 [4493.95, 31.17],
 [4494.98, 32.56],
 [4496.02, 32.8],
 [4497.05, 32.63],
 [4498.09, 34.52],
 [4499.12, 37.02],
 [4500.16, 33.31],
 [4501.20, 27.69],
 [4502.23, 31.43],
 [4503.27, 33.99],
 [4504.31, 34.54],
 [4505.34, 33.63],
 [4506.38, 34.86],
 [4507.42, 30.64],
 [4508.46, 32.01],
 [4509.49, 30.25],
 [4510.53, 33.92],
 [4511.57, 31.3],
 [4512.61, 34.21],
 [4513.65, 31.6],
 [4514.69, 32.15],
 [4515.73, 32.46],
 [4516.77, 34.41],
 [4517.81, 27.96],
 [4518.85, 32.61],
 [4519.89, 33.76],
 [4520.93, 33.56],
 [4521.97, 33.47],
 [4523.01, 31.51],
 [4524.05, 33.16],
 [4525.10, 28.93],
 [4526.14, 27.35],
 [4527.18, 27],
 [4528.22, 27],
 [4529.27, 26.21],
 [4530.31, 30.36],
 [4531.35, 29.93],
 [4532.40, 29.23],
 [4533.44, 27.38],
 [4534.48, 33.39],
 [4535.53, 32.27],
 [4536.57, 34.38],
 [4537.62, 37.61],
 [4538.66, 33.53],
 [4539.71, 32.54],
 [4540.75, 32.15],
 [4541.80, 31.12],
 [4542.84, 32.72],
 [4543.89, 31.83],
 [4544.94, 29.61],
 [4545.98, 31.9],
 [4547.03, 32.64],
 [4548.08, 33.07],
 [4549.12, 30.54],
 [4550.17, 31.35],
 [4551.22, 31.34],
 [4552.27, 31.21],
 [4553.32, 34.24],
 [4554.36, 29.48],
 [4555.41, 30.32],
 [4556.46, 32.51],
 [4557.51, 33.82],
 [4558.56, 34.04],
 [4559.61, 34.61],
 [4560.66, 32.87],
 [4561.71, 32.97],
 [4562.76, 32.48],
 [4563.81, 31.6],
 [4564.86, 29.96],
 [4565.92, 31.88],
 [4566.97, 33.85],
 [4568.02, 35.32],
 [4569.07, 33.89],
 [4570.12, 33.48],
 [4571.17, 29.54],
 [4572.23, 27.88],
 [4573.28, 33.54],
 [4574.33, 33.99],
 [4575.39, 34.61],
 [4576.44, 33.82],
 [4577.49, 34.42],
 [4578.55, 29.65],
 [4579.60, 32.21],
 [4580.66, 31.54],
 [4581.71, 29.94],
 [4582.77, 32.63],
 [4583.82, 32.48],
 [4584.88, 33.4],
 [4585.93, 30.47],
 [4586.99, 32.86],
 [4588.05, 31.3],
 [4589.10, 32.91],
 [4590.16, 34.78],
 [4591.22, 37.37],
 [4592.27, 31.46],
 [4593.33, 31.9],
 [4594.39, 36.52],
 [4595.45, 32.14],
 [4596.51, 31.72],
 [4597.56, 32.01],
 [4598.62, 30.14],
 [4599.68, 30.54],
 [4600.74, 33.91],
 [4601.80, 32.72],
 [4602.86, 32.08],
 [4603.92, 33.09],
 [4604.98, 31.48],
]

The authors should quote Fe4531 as 1.43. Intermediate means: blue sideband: 32.6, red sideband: 32.5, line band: 31.5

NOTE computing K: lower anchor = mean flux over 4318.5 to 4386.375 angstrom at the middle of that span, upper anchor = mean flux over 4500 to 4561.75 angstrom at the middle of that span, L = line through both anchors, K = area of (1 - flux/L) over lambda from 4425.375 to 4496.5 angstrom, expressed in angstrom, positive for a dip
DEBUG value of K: -0.2 angstrom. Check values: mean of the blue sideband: 28.5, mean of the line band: 30.6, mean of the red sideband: 31.8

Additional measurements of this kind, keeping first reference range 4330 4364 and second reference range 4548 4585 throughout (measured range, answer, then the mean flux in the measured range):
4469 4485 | -0.7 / 32.1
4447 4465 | 1.3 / 28.2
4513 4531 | 0.4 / 30.8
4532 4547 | -0.1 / 32.2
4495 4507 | -0.8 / 33.3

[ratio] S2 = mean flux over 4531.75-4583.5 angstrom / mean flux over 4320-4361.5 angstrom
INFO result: 1.1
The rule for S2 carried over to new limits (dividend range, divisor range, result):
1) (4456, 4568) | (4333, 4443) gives 1.09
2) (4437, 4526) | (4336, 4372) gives 1.09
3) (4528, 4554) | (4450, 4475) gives 1.08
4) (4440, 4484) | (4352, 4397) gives 1.05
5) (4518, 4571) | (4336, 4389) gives 1.12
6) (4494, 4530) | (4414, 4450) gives 1.05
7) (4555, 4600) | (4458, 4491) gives 1.05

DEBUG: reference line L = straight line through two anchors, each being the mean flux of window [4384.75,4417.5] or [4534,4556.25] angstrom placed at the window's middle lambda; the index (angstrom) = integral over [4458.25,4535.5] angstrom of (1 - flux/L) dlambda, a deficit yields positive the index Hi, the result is -1.4 angstrom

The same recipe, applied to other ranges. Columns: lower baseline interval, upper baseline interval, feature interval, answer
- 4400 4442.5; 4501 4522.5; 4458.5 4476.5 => 0.6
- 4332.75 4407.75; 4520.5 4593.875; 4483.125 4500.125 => -1.2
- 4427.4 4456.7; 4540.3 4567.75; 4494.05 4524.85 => -1.3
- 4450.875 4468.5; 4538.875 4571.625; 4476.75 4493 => -1.5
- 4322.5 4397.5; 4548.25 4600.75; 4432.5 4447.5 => -0.6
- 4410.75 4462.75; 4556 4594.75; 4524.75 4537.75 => 0.8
